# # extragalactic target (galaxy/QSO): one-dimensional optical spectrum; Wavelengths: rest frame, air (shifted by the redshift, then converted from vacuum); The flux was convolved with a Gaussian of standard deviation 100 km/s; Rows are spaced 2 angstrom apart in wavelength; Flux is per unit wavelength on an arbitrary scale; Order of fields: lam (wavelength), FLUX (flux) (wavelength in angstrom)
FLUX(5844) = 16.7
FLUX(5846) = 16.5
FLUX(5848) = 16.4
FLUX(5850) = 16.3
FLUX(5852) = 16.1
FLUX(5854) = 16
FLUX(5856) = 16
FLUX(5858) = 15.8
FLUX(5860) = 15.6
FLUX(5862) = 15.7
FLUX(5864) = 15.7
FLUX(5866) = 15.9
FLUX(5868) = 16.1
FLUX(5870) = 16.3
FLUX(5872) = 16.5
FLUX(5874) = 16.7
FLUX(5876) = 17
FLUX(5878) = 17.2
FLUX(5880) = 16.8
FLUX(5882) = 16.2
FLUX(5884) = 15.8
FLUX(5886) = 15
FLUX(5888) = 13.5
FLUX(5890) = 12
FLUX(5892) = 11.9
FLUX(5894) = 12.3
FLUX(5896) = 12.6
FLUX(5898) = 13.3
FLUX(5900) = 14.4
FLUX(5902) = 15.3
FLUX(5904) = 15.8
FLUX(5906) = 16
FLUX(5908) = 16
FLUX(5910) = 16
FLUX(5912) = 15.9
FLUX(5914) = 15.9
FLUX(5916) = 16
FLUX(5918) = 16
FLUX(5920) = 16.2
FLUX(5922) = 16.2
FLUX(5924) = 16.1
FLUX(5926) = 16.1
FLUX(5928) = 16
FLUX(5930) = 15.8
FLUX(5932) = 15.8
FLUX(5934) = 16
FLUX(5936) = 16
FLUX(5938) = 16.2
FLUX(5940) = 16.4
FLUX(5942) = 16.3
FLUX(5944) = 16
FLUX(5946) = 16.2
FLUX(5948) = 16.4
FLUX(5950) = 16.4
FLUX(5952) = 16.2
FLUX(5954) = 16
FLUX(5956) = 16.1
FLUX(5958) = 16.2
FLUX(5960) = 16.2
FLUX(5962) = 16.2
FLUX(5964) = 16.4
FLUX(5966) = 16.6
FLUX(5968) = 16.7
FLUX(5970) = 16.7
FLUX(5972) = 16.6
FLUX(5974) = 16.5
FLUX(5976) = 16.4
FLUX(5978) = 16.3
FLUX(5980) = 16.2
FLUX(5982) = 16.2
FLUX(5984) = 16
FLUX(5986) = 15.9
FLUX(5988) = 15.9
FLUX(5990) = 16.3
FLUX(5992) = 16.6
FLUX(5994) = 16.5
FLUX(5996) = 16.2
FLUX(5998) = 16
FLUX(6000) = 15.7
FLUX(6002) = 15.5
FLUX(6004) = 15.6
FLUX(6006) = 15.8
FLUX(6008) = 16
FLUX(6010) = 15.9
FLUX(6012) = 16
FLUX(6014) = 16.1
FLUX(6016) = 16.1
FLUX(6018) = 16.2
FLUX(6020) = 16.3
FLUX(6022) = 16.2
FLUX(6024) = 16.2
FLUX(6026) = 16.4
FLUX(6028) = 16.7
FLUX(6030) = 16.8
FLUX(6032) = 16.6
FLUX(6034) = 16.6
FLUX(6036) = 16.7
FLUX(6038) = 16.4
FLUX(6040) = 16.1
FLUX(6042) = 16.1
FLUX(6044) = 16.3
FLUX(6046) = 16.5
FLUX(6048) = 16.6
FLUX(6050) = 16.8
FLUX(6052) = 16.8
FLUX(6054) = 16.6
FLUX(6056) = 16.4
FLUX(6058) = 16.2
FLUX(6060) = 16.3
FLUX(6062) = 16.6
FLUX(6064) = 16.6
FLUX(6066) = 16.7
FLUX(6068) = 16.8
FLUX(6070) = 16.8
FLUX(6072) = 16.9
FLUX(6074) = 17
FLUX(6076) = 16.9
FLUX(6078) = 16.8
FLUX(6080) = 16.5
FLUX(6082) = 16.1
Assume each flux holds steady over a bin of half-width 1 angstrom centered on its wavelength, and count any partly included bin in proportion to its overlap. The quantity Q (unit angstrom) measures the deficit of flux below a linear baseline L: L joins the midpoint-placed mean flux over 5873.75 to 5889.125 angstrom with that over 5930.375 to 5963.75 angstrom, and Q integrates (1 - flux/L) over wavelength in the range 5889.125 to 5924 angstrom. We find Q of 2.6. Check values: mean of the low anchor 16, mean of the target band 14.9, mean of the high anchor 16.2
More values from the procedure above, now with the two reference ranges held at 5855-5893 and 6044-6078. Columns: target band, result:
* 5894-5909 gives 1.1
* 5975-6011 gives 0.4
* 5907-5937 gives -0.3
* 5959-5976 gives -0.4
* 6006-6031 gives 0.3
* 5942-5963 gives -0.2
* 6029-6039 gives -0.1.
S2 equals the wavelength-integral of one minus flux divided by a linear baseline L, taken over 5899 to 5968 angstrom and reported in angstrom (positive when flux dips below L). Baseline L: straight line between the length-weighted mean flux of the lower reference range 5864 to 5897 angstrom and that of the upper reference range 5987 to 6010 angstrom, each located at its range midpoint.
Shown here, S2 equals -2.3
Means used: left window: 15.1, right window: 16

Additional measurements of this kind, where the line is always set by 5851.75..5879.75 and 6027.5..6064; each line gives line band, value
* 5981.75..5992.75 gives 0.2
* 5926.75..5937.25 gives 0.2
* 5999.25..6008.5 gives 0.4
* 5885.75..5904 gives 3.2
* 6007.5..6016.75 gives 0.2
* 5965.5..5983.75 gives -0.1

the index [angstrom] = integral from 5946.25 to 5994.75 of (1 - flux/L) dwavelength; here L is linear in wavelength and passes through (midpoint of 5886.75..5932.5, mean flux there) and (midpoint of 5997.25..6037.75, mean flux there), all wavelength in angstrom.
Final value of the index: -2.0 angstrom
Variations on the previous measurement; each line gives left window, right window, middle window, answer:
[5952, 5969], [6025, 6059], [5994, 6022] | 0.7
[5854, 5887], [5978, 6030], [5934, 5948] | -0.1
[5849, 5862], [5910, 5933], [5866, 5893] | 0.8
